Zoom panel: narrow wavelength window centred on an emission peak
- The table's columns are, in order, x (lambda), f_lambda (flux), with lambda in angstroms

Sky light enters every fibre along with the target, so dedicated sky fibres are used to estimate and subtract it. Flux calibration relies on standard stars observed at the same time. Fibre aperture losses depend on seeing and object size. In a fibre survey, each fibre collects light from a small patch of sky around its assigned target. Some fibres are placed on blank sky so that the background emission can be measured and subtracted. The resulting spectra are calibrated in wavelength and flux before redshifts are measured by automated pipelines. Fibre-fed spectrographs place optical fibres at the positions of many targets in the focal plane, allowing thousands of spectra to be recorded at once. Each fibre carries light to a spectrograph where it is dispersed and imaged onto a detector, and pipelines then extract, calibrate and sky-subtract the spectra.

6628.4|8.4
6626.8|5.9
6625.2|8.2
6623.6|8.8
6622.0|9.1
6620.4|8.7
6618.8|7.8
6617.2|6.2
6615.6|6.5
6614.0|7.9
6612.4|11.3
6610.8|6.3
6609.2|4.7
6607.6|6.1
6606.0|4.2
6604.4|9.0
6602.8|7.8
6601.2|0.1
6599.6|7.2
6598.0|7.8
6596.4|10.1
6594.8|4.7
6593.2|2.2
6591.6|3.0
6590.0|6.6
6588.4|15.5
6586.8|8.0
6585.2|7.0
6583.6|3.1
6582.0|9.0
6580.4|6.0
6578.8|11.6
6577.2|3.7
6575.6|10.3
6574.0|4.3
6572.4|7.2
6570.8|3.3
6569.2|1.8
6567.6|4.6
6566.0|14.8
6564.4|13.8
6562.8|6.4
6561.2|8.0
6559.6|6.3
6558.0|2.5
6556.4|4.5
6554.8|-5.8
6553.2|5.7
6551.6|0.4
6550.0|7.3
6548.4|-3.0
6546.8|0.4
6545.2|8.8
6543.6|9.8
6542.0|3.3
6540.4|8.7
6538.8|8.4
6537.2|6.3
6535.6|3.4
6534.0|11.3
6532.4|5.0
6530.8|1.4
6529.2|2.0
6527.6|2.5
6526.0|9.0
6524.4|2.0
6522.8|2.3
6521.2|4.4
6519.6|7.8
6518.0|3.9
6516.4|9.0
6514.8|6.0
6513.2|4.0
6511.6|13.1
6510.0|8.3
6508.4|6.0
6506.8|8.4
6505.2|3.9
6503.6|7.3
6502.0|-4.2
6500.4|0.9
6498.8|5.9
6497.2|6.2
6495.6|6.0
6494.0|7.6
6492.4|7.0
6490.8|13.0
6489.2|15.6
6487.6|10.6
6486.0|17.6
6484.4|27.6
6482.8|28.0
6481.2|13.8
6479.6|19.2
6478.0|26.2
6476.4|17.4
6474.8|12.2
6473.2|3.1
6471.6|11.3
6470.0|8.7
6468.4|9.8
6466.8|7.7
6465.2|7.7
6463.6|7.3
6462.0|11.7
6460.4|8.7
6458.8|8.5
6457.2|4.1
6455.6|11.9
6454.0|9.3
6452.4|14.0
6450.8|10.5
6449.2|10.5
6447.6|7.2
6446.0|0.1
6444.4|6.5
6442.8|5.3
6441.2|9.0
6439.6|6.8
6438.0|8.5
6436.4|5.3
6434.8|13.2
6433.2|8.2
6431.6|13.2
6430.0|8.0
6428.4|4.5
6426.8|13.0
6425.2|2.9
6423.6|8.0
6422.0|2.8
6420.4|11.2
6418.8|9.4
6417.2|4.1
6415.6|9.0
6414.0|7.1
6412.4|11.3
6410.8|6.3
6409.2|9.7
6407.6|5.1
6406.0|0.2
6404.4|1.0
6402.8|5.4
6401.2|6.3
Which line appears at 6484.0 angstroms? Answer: [O II]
